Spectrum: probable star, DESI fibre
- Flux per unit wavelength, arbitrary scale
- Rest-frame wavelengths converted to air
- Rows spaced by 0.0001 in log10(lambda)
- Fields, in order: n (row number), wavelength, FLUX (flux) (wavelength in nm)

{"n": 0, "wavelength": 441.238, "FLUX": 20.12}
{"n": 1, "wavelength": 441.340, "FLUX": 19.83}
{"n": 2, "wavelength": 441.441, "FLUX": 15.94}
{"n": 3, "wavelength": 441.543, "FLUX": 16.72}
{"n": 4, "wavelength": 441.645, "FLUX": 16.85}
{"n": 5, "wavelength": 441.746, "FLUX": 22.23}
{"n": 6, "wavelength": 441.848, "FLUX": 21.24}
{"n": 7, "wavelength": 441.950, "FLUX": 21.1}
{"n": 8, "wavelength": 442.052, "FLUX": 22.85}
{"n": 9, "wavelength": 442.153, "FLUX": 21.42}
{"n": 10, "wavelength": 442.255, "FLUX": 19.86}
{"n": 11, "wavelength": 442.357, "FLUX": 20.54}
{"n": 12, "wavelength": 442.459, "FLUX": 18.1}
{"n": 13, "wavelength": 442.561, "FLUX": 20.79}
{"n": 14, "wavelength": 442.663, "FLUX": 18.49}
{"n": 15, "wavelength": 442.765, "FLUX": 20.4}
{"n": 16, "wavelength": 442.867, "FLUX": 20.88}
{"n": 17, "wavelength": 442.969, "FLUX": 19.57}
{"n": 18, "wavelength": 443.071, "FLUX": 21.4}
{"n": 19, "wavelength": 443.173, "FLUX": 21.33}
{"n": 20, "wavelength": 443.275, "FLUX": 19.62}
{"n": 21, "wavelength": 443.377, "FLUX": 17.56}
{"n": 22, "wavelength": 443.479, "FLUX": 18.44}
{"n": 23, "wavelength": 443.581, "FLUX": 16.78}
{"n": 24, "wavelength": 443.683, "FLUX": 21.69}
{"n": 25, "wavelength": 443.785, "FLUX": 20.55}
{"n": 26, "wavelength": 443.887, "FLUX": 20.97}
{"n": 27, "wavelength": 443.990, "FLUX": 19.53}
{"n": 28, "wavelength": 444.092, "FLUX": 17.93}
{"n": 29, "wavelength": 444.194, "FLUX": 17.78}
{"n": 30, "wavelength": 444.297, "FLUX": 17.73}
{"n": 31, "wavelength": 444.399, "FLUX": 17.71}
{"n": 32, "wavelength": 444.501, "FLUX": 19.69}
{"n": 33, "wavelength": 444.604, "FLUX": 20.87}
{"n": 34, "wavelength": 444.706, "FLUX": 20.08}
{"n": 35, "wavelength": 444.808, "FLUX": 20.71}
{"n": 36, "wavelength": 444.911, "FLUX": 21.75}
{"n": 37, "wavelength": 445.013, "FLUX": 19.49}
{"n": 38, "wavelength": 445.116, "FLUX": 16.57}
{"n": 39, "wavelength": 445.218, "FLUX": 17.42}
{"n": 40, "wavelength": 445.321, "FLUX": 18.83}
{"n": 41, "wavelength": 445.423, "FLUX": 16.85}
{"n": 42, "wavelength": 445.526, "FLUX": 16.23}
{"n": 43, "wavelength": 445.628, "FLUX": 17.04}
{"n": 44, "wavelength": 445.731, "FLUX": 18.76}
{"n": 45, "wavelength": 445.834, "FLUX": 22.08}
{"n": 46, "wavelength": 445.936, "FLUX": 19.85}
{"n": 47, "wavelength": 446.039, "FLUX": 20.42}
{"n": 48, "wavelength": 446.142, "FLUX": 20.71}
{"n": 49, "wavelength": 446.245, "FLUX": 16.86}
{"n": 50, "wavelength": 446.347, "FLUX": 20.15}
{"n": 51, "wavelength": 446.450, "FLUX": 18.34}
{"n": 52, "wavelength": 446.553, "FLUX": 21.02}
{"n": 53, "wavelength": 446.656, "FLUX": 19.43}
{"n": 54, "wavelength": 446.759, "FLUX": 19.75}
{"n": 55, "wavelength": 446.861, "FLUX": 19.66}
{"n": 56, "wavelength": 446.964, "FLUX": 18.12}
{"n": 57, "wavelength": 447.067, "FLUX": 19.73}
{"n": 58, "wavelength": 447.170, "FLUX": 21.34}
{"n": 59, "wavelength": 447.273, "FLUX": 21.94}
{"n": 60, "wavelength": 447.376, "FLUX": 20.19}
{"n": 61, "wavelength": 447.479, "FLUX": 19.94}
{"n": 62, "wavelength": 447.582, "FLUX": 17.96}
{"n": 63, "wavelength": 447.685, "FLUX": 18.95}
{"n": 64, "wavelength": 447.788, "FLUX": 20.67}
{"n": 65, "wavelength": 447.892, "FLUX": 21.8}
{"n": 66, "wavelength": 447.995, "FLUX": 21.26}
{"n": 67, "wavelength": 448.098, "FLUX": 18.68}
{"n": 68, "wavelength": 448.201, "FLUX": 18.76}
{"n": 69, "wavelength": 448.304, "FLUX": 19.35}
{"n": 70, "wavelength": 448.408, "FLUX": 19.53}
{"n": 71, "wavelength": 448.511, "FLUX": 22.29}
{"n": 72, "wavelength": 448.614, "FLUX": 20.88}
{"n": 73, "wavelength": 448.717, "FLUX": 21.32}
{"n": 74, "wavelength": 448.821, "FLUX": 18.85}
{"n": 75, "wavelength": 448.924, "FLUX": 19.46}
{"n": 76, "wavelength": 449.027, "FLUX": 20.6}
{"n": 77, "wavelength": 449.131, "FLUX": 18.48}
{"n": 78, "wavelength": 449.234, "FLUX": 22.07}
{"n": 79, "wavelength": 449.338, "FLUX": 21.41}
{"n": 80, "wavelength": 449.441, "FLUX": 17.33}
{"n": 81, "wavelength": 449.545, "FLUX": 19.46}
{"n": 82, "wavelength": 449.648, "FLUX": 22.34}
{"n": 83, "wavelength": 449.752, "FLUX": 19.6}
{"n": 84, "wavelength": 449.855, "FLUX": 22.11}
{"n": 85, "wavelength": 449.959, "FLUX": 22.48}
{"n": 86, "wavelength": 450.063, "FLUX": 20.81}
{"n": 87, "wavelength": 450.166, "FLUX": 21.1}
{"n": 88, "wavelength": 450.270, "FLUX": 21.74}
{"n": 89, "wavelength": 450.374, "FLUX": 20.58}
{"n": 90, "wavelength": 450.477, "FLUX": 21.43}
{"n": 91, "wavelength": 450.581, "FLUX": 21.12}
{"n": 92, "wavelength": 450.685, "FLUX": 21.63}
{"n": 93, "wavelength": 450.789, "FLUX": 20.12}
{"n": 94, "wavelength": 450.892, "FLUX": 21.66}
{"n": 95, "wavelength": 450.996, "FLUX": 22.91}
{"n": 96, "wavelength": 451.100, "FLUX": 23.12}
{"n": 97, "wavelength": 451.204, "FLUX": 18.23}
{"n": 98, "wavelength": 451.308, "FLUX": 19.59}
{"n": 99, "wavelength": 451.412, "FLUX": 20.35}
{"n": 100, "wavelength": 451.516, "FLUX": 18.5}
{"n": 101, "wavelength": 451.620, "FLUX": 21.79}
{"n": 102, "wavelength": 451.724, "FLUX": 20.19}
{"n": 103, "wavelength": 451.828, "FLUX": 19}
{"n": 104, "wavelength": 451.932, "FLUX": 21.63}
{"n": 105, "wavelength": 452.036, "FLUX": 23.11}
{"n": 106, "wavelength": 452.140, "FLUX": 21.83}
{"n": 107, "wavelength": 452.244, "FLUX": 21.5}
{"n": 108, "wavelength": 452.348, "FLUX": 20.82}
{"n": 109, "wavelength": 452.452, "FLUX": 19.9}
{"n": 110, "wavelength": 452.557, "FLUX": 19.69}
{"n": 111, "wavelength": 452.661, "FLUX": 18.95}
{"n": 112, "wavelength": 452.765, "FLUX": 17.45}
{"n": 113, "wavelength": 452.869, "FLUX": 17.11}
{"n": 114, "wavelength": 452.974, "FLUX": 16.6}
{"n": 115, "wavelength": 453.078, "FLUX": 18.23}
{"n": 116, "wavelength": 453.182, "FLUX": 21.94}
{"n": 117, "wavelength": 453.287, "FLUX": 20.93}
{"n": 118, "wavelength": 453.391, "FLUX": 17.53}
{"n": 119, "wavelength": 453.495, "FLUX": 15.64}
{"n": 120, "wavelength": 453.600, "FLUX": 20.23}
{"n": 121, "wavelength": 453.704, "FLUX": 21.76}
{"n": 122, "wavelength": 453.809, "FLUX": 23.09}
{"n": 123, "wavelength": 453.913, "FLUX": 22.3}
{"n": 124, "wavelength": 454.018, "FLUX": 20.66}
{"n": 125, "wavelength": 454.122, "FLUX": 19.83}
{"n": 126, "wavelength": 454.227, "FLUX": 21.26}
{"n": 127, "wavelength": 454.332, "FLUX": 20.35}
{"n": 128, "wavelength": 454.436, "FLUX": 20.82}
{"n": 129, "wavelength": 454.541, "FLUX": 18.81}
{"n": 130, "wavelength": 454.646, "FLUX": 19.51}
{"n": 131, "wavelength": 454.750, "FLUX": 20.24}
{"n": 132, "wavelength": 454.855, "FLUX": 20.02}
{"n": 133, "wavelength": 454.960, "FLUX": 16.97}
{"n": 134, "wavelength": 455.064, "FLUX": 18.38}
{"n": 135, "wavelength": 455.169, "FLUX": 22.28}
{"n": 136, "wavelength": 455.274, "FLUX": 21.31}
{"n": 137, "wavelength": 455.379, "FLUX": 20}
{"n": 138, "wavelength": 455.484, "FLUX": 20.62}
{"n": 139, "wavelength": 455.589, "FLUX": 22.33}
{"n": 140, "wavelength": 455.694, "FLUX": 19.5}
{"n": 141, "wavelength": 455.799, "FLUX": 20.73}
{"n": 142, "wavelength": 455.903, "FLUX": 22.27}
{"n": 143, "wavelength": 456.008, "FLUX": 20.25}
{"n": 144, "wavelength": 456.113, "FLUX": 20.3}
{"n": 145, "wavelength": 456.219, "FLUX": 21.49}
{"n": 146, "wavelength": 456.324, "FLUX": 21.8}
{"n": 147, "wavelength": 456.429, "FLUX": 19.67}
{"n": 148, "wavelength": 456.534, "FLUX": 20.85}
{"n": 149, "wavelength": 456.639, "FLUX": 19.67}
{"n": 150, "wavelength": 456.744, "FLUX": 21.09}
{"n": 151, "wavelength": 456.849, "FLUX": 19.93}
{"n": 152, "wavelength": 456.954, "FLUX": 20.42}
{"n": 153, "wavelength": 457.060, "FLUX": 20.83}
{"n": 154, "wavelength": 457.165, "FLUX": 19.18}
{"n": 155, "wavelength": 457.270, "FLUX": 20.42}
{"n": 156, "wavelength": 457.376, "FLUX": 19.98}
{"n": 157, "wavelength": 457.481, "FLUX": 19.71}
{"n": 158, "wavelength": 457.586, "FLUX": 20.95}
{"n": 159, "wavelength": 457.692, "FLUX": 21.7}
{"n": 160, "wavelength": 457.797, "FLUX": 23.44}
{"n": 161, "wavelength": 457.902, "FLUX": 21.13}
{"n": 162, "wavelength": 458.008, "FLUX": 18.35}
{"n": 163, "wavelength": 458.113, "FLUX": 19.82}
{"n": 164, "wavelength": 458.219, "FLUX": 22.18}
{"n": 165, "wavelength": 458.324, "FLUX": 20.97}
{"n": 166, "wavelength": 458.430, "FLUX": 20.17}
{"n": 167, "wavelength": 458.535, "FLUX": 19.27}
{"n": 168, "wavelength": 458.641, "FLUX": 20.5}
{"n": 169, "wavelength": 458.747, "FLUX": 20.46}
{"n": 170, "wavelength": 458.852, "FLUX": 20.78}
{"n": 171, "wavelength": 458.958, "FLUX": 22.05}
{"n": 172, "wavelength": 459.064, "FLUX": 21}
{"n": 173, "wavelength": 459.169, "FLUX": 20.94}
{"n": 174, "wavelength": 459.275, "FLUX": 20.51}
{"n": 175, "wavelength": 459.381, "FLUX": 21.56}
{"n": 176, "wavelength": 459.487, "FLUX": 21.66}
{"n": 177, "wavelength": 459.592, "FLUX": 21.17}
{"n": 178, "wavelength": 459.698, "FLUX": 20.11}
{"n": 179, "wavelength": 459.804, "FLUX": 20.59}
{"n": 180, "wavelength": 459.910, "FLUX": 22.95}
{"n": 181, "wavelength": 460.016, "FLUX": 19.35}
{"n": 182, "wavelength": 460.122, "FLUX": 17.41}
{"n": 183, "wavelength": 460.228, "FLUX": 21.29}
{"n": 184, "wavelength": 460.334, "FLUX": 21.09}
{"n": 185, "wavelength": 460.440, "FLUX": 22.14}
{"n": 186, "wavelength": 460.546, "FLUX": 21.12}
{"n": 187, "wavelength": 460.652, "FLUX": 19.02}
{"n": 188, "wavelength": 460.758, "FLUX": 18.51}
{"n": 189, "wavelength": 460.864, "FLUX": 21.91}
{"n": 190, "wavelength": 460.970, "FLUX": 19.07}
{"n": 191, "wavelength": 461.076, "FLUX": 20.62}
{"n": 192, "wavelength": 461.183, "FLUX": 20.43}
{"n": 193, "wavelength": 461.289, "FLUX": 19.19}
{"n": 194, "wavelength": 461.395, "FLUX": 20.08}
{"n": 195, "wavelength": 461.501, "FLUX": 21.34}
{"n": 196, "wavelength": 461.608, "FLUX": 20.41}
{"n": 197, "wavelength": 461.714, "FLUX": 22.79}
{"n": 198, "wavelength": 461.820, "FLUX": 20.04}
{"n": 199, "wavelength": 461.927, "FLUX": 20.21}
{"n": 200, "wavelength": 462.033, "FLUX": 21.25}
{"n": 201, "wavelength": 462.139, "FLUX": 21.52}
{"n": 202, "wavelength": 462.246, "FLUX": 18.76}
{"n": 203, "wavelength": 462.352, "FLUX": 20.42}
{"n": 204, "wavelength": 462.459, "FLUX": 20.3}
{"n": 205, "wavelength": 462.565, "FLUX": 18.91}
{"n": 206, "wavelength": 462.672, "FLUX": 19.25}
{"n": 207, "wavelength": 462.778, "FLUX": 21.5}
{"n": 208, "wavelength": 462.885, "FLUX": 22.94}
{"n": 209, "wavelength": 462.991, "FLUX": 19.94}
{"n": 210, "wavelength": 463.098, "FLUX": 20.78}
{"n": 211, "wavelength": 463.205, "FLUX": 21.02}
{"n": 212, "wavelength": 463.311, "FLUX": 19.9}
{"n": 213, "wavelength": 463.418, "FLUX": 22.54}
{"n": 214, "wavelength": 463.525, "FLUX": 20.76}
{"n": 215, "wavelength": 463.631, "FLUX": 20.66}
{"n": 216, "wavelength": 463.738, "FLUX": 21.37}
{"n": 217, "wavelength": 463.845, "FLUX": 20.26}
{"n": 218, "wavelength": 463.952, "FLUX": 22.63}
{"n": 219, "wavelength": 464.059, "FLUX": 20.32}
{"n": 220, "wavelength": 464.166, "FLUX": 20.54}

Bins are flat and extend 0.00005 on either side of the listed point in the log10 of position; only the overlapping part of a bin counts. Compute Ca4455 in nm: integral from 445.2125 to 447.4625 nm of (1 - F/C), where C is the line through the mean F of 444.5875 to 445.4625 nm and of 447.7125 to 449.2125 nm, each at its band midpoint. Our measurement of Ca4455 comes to 0.02 nm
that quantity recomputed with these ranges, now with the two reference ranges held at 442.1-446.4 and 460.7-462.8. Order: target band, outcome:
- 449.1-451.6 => -0.14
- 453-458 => -0.11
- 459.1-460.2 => -0.02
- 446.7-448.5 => -0.03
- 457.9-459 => -0.02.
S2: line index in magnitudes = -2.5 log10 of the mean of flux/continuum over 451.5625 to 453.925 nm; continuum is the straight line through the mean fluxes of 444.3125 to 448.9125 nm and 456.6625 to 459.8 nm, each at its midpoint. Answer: 0.01 mag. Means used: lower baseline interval 19.6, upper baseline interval 20.7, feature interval 20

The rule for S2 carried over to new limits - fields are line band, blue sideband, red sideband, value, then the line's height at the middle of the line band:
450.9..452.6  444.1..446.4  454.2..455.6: -0.06 mag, 19.7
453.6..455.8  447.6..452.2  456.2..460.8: 0.01 mag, 20.6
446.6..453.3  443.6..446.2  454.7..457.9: -0.03 mag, 19.8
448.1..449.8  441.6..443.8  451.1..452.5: 0.02 mag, 20.4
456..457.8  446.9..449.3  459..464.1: -0.01 mag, 20.5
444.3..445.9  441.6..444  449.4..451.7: 0.08 mag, 20.3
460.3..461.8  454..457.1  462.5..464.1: 0.01 mag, 20.7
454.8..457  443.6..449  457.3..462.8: -0.01 mag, 20.3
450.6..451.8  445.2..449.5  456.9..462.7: -0.04 mag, 19.9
